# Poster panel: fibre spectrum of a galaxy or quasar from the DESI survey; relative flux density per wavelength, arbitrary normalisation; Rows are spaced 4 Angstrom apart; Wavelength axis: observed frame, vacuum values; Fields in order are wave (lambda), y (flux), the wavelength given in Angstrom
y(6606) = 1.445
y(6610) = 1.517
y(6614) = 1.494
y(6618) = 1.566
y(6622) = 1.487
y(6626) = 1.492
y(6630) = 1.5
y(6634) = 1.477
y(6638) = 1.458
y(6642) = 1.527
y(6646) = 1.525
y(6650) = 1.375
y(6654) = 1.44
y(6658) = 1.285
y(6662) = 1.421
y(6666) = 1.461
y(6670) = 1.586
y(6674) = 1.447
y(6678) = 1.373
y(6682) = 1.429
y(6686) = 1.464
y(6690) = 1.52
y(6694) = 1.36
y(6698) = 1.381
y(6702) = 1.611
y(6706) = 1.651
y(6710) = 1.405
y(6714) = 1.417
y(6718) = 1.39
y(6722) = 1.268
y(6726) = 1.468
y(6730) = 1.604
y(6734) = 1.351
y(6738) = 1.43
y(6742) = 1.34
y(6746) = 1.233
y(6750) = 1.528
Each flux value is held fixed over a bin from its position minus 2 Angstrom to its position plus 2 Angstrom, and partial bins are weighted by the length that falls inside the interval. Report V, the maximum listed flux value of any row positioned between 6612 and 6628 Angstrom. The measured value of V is 1.566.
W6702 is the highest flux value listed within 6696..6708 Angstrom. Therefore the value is 1.651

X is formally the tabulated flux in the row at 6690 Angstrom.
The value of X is 1.52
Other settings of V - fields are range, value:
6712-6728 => 1.468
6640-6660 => 1.527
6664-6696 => 1.586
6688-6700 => 1.52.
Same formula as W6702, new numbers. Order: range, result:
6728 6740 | 1.604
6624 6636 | 1.5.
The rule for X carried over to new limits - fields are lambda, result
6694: 1.36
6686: 1.464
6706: 1.651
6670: 1.586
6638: 1.458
